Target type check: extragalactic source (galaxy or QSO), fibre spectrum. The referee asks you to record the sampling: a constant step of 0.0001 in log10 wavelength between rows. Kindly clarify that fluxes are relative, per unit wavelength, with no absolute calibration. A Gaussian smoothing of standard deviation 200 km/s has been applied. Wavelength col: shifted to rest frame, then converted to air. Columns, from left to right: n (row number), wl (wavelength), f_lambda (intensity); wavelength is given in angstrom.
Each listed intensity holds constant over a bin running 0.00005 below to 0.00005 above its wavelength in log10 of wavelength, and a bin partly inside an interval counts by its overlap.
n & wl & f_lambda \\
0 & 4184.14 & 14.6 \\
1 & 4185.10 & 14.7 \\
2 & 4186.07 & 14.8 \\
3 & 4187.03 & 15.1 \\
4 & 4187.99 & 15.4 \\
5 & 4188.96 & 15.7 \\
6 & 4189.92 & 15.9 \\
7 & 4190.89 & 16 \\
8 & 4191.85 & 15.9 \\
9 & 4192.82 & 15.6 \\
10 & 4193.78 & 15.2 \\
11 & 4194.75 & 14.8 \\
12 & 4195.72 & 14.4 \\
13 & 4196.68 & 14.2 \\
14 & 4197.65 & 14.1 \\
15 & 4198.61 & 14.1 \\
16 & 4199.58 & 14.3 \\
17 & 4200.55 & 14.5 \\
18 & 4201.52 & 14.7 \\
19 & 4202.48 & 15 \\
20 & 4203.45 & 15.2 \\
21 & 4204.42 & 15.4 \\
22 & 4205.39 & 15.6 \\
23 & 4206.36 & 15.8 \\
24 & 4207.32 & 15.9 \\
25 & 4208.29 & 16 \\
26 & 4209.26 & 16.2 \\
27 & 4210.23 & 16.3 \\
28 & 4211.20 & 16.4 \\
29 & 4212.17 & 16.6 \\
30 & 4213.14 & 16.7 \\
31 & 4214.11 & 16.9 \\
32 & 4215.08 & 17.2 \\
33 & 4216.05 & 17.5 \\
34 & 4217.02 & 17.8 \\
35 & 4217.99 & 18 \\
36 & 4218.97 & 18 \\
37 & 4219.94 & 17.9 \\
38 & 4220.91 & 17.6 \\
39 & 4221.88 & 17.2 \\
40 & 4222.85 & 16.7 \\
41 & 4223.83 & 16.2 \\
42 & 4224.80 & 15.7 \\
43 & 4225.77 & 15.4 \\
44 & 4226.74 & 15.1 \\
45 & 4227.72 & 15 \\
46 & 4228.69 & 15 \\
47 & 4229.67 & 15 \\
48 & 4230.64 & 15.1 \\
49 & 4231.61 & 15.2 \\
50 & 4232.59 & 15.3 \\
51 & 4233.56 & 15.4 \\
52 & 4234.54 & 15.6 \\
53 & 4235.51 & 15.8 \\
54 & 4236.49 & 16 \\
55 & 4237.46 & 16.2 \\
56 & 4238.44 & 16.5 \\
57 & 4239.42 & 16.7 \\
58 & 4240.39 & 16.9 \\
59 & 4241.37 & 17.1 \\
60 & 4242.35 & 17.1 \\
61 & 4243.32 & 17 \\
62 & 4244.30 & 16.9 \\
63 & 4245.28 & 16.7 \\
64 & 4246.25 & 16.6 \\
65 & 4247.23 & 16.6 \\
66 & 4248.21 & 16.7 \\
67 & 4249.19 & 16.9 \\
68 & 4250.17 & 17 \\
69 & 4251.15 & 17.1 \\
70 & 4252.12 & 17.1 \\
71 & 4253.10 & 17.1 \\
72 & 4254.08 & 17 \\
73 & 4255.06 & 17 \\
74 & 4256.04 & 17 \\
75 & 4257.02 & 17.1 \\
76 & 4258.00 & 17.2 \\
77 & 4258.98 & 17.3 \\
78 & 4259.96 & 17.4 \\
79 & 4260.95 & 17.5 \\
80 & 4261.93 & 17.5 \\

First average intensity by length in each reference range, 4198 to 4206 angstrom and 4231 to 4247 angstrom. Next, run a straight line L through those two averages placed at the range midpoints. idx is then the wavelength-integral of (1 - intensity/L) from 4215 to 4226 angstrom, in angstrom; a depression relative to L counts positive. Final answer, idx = -1.1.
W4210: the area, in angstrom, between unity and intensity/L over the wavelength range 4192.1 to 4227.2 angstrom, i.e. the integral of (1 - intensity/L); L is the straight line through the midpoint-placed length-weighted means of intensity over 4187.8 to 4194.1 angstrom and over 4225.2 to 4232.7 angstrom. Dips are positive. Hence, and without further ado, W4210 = -1.2 angstrom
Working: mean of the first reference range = 15.7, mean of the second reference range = 15.1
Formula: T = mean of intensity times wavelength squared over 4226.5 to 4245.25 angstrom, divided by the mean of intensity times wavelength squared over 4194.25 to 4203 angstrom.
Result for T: 1.12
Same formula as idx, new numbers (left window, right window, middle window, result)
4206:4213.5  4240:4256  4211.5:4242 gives 0.3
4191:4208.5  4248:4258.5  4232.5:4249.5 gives 0.1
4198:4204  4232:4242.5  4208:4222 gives -1.7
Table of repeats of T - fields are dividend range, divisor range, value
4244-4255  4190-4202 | 1.17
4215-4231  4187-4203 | 1.11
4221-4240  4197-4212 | 1.04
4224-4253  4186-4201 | 1.10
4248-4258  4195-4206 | 1.19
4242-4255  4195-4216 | 1.11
